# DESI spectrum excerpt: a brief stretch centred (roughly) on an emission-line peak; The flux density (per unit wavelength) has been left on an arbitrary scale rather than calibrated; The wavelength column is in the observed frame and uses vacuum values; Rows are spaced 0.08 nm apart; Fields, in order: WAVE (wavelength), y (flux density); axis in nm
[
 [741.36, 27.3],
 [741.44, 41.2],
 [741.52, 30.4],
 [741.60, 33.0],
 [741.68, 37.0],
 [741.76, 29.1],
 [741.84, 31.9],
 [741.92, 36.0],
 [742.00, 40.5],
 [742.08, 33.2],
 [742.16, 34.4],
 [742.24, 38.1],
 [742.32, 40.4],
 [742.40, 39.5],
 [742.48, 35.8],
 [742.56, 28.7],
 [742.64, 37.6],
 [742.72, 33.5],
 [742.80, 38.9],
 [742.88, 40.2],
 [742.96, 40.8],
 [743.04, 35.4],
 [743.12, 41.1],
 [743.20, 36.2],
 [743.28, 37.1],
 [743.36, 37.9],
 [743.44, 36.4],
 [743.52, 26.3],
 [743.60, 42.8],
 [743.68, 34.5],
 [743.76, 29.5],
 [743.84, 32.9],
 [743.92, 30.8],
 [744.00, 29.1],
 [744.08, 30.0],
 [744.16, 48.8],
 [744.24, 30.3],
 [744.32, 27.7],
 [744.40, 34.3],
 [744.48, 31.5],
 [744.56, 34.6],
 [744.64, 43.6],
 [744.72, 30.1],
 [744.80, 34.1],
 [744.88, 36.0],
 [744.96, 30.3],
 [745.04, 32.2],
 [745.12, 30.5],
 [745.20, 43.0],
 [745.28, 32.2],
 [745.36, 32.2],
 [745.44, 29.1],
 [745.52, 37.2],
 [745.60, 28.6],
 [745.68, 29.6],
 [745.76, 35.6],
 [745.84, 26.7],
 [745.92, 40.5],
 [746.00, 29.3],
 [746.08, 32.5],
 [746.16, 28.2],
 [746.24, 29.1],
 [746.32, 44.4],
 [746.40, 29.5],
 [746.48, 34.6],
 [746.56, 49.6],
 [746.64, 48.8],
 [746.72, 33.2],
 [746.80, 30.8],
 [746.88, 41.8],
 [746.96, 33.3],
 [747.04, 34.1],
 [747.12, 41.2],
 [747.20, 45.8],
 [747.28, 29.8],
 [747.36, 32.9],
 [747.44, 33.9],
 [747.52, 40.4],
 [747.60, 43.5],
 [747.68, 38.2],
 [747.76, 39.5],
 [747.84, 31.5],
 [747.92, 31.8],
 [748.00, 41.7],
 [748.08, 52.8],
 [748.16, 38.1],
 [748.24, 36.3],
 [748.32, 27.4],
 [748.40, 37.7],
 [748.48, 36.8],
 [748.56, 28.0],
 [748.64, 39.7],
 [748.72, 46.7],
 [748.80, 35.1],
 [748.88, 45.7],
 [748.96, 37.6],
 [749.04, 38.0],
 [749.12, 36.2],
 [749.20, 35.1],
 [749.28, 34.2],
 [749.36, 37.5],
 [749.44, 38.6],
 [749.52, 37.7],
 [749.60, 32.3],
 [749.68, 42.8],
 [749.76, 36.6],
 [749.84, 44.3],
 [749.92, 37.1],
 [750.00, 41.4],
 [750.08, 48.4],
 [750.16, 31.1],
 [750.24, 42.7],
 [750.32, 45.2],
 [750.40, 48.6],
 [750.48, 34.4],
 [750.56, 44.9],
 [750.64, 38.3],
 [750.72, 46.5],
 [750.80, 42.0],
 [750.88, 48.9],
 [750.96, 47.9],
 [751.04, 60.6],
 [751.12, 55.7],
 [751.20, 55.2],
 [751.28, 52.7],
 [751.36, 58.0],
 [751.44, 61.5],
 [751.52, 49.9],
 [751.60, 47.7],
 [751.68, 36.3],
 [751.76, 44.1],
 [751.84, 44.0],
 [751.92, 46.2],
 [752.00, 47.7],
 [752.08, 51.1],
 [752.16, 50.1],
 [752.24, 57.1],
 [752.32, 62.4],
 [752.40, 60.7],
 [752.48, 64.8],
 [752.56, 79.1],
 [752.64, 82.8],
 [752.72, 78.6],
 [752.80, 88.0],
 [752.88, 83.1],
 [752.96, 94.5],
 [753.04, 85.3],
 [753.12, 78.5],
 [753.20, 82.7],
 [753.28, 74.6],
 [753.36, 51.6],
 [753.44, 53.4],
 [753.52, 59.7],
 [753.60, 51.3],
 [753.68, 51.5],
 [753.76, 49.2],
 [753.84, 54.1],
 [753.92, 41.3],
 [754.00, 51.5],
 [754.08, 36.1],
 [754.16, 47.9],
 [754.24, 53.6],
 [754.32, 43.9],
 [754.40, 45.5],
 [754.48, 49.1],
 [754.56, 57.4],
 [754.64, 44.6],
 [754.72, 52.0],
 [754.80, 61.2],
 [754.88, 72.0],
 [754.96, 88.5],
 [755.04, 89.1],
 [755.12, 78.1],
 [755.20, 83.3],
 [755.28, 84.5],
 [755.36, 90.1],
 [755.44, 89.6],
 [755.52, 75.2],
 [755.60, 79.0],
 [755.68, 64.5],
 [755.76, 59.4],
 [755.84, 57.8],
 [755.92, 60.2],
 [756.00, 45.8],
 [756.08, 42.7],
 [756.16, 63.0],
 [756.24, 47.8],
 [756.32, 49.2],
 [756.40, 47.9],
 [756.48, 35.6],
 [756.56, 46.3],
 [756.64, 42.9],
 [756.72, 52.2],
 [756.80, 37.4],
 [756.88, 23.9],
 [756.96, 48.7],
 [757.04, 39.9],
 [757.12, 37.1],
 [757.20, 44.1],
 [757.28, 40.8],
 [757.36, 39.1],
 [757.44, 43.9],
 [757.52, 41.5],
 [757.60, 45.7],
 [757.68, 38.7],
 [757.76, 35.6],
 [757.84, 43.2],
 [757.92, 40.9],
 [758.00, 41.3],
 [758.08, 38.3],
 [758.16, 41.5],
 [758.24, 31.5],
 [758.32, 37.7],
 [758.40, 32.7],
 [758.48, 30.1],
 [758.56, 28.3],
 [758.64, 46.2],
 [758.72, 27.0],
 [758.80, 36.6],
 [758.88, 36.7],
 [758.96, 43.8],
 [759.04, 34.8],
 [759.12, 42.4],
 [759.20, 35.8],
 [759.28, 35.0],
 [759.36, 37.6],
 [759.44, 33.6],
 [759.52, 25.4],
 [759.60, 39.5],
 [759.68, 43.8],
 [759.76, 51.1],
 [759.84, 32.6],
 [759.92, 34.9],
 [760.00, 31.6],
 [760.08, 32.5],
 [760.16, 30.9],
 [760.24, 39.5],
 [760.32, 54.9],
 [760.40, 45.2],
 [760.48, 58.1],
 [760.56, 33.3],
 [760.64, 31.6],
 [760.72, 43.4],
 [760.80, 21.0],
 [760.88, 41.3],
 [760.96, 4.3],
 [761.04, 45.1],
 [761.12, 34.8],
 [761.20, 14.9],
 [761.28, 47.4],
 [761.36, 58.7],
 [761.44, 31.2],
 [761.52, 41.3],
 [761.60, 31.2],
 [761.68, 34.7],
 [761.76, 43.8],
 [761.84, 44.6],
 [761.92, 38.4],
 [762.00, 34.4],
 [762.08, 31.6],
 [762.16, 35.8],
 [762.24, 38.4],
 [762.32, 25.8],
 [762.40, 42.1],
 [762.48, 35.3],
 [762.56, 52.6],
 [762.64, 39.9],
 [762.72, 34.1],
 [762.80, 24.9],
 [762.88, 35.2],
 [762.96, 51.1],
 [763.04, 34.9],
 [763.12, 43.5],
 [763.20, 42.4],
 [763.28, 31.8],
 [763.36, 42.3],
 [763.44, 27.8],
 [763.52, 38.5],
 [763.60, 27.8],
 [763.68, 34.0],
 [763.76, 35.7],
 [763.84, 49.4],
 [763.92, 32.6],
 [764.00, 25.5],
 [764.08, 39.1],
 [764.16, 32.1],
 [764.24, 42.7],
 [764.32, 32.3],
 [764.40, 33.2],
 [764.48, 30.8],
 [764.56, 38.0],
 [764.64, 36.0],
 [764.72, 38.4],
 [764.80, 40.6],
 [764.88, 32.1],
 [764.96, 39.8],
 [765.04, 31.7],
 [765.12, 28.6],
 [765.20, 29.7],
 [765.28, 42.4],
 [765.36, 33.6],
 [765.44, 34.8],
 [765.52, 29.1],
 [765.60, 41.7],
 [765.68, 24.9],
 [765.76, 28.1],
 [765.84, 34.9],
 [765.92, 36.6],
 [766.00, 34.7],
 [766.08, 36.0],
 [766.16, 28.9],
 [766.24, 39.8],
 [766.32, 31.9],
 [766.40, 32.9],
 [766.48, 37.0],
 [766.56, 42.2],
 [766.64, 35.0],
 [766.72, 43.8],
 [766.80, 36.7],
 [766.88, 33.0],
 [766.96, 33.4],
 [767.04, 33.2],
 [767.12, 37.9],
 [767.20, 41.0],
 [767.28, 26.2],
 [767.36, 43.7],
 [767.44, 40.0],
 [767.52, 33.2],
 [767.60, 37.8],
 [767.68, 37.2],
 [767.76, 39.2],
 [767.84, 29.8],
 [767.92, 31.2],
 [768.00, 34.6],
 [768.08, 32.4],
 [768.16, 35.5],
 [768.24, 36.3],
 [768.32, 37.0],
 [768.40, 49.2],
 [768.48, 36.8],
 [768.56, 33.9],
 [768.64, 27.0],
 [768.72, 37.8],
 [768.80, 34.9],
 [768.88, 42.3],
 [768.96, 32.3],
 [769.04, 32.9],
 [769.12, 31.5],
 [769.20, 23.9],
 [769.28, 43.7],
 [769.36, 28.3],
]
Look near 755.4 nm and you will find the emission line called [N II]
